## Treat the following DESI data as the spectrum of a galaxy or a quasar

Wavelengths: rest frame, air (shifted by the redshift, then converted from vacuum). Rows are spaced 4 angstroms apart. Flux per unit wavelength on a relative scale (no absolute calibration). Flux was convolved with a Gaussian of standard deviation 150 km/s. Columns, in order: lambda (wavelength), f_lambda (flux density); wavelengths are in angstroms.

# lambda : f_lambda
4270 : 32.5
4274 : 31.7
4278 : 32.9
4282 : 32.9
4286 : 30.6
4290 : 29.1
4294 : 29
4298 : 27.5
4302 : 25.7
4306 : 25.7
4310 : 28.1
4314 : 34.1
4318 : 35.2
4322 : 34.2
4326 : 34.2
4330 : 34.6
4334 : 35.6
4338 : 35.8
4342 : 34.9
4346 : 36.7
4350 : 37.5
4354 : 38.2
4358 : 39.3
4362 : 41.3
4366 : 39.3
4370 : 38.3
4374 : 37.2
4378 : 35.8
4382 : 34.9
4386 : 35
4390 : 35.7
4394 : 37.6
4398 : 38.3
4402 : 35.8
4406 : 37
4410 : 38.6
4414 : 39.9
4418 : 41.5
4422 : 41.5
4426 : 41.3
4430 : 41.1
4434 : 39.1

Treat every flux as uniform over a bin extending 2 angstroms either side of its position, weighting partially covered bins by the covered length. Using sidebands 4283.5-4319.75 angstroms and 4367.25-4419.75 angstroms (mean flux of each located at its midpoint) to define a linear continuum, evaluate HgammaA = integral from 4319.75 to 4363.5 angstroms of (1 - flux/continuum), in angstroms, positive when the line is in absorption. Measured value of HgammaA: -4.8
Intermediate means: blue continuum 29.5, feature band 36.5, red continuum 37.4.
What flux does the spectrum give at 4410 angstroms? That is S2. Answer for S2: 38.6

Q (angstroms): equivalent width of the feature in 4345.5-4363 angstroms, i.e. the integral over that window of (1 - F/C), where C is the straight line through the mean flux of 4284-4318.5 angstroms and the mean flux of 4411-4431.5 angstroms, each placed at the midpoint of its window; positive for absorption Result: -2.1 angstroms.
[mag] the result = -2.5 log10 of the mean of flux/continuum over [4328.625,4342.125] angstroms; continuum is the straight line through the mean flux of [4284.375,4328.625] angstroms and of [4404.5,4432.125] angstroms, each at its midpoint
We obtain -0.076 mag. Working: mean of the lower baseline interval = 30.4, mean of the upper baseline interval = 40.2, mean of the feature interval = 35.3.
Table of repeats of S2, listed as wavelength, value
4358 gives 39.3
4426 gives 41.3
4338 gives 35.8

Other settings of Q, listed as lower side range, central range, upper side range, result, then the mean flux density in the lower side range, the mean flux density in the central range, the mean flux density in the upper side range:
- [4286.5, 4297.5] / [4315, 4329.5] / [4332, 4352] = -0.5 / 29.1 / 34.5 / 36.1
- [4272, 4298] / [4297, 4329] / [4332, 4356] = 2.6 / 30.8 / 30.8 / 36.4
